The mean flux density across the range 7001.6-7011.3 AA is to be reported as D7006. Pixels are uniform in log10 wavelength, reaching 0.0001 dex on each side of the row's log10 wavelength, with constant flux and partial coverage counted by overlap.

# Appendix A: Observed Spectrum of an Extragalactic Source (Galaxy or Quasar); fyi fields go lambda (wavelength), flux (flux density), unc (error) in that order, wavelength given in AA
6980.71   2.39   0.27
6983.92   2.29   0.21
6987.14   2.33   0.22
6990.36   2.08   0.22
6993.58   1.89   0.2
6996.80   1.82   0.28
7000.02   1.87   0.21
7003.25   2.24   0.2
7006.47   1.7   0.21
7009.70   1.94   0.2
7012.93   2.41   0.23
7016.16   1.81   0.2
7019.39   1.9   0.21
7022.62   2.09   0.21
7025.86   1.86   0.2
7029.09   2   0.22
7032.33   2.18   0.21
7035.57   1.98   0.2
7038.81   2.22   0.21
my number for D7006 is 1.96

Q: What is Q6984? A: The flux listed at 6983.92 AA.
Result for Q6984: 2.29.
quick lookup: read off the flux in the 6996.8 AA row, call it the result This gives 1.82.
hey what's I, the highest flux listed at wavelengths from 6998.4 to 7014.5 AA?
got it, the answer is 2.41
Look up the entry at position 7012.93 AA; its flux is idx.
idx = 2.41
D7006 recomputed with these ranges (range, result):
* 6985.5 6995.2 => 2.1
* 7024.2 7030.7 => 1.93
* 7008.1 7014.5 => 2.17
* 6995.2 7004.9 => 1.98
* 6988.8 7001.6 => 1.92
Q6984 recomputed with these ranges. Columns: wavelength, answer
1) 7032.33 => 2.18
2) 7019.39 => 1.9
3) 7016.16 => 1.81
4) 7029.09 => 2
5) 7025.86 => 1.86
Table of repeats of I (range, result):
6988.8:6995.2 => 2.08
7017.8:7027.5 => 2.09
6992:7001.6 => 1.89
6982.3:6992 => 2.33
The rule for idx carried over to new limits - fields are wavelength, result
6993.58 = 1.89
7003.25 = 2.24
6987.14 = 2.33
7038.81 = 2.22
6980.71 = 2.39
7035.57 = 1.98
